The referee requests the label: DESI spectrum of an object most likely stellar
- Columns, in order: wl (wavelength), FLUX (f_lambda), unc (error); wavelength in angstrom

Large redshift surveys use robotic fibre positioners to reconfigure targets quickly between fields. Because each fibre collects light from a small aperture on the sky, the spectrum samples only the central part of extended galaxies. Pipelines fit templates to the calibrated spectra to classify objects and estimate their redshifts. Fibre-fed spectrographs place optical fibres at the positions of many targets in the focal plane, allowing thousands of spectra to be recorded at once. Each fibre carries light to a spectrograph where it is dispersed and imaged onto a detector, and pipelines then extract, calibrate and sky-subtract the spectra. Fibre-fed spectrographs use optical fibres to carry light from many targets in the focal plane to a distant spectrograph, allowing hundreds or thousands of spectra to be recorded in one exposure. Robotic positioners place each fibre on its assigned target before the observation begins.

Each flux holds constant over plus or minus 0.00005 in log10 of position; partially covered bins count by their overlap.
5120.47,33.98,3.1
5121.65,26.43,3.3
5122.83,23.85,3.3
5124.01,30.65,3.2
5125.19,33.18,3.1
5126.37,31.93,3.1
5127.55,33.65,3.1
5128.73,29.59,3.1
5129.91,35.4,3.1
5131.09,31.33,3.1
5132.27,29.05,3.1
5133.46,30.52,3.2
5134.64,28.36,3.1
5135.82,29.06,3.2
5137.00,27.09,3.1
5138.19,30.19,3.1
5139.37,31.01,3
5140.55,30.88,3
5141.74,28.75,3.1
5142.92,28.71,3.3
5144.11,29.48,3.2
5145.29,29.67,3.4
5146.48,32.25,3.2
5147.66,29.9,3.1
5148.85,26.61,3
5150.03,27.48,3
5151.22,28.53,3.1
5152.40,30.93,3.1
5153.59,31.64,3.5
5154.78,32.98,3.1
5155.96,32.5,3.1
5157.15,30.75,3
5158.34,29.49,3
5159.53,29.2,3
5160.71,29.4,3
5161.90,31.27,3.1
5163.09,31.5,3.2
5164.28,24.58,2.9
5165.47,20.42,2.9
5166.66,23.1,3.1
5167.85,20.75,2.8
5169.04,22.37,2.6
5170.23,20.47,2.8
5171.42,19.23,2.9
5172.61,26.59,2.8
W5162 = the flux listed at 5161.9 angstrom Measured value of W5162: 31.27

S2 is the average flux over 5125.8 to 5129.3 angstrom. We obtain 31.7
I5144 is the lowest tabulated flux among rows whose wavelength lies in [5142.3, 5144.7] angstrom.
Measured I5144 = 28.71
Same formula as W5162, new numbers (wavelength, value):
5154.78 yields 32.98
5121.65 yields 26.43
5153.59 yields 31.64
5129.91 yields 35.4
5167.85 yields 20.75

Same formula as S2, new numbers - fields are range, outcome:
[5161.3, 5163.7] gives 31.3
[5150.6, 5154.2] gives 30.3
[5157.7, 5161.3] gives 29.4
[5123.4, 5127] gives 31.9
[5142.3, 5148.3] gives 30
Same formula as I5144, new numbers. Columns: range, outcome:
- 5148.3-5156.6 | 26.61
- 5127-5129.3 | 29.59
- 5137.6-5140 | 30.19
